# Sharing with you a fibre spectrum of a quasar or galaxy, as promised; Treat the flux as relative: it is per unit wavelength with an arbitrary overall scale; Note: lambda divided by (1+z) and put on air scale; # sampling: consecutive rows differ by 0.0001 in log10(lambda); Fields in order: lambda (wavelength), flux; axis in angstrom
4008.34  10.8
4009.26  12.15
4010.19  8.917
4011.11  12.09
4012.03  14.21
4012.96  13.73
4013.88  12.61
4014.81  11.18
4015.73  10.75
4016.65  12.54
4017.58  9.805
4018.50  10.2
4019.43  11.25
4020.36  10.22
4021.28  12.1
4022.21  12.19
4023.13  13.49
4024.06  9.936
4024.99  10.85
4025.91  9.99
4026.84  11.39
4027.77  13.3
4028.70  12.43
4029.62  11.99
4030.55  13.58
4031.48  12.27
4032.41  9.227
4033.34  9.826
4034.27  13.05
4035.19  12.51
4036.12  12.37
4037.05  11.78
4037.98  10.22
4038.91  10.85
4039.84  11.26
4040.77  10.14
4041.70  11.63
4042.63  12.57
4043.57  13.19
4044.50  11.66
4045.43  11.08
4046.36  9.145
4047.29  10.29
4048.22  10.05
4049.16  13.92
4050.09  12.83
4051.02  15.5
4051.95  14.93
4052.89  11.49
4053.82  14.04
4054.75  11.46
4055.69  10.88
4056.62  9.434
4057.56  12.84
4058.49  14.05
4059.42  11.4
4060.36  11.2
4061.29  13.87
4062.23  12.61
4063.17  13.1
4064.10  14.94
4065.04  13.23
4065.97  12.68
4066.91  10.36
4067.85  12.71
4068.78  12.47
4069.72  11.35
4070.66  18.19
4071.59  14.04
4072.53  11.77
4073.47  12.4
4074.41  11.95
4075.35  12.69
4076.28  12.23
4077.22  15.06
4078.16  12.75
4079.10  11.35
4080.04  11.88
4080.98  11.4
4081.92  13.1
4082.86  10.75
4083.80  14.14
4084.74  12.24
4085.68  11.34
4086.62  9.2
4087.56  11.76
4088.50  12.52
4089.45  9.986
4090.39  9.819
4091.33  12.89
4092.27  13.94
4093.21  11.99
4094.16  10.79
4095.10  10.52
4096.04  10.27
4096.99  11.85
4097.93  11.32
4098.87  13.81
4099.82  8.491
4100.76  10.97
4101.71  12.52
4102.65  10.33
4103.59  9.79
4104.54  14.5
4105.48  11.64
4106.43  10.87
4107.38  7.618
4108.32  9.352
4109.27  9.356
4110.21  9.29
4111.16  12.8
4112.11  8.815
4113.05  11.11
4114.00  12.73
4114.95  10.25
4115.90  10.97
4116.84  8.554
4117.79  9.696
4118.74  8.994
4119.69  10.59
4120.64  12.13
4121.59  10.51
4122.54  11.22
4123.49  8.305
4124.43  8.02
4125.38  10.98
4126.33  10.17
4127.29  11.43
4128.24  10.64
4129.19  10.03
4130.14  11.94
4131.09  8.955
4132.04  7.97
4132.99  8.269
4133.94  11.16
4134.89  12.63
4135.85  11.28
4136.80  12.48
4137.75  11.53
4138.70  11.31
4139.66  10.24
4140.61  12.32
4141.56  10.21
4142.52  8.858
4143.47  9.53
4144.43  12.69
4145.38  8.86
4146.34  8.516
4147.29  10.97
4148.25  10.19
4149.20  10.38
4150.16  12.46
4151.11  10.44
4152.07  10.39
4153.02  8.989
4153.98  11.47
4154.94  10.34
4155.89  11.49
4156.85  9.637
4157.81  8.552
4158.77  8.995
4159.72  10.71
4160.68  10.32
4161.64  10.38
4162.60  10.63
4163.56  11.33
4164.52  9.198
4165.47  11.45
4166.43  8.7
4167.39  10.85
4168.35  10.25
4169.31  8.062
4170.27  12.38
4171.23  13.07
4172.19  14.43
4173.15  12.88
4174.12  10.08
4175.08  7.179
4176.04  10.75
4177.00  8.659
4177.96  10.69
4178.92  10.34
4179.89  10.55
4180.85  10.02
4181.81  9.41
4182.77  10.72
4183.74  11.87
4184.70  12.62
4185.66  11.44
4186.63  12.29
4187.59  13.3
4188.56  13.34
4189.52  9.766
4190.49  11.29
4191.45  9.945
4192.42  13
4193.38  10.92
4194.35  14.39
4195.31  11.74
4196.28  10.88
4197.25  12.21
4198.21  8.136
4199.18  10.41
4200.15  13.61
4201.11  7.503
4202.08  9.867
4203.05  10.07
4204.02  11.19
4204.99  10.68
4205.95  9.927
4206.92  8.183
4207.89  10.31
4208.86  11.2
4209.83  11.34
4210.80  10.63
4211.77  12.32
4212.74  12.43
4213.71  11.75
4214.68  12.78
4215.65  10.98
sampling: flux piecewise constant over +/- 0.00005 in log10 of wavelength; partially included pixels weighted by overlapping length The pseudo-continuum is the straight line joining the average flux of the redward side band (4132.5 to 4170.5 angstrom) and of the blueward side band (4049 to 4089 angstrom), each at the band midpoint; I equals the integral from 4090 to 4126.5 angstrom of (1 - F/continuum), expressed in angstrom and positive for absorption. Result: 2.7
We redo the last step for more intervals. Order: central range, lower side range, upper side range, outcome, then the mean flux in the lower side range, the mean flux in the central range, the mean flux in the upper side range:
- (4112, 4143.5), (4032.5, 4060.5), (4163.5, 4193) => 2.4 angstrom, 11.8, 10.4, 11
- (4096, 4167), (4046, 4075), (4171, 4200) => 8.0 angstrom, 12.6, 10.5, 11.2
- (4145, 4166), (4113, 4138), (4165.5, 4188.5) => 0.9 angstrom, 10.4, 10.3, 10.9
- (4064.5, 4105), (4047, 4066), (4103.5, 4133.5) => -1.7 angstrom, 12.6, 12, 10.2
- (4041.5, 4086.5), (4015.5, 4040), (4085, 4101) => -4.3 angstrom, 11.5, 12.4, 11.3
